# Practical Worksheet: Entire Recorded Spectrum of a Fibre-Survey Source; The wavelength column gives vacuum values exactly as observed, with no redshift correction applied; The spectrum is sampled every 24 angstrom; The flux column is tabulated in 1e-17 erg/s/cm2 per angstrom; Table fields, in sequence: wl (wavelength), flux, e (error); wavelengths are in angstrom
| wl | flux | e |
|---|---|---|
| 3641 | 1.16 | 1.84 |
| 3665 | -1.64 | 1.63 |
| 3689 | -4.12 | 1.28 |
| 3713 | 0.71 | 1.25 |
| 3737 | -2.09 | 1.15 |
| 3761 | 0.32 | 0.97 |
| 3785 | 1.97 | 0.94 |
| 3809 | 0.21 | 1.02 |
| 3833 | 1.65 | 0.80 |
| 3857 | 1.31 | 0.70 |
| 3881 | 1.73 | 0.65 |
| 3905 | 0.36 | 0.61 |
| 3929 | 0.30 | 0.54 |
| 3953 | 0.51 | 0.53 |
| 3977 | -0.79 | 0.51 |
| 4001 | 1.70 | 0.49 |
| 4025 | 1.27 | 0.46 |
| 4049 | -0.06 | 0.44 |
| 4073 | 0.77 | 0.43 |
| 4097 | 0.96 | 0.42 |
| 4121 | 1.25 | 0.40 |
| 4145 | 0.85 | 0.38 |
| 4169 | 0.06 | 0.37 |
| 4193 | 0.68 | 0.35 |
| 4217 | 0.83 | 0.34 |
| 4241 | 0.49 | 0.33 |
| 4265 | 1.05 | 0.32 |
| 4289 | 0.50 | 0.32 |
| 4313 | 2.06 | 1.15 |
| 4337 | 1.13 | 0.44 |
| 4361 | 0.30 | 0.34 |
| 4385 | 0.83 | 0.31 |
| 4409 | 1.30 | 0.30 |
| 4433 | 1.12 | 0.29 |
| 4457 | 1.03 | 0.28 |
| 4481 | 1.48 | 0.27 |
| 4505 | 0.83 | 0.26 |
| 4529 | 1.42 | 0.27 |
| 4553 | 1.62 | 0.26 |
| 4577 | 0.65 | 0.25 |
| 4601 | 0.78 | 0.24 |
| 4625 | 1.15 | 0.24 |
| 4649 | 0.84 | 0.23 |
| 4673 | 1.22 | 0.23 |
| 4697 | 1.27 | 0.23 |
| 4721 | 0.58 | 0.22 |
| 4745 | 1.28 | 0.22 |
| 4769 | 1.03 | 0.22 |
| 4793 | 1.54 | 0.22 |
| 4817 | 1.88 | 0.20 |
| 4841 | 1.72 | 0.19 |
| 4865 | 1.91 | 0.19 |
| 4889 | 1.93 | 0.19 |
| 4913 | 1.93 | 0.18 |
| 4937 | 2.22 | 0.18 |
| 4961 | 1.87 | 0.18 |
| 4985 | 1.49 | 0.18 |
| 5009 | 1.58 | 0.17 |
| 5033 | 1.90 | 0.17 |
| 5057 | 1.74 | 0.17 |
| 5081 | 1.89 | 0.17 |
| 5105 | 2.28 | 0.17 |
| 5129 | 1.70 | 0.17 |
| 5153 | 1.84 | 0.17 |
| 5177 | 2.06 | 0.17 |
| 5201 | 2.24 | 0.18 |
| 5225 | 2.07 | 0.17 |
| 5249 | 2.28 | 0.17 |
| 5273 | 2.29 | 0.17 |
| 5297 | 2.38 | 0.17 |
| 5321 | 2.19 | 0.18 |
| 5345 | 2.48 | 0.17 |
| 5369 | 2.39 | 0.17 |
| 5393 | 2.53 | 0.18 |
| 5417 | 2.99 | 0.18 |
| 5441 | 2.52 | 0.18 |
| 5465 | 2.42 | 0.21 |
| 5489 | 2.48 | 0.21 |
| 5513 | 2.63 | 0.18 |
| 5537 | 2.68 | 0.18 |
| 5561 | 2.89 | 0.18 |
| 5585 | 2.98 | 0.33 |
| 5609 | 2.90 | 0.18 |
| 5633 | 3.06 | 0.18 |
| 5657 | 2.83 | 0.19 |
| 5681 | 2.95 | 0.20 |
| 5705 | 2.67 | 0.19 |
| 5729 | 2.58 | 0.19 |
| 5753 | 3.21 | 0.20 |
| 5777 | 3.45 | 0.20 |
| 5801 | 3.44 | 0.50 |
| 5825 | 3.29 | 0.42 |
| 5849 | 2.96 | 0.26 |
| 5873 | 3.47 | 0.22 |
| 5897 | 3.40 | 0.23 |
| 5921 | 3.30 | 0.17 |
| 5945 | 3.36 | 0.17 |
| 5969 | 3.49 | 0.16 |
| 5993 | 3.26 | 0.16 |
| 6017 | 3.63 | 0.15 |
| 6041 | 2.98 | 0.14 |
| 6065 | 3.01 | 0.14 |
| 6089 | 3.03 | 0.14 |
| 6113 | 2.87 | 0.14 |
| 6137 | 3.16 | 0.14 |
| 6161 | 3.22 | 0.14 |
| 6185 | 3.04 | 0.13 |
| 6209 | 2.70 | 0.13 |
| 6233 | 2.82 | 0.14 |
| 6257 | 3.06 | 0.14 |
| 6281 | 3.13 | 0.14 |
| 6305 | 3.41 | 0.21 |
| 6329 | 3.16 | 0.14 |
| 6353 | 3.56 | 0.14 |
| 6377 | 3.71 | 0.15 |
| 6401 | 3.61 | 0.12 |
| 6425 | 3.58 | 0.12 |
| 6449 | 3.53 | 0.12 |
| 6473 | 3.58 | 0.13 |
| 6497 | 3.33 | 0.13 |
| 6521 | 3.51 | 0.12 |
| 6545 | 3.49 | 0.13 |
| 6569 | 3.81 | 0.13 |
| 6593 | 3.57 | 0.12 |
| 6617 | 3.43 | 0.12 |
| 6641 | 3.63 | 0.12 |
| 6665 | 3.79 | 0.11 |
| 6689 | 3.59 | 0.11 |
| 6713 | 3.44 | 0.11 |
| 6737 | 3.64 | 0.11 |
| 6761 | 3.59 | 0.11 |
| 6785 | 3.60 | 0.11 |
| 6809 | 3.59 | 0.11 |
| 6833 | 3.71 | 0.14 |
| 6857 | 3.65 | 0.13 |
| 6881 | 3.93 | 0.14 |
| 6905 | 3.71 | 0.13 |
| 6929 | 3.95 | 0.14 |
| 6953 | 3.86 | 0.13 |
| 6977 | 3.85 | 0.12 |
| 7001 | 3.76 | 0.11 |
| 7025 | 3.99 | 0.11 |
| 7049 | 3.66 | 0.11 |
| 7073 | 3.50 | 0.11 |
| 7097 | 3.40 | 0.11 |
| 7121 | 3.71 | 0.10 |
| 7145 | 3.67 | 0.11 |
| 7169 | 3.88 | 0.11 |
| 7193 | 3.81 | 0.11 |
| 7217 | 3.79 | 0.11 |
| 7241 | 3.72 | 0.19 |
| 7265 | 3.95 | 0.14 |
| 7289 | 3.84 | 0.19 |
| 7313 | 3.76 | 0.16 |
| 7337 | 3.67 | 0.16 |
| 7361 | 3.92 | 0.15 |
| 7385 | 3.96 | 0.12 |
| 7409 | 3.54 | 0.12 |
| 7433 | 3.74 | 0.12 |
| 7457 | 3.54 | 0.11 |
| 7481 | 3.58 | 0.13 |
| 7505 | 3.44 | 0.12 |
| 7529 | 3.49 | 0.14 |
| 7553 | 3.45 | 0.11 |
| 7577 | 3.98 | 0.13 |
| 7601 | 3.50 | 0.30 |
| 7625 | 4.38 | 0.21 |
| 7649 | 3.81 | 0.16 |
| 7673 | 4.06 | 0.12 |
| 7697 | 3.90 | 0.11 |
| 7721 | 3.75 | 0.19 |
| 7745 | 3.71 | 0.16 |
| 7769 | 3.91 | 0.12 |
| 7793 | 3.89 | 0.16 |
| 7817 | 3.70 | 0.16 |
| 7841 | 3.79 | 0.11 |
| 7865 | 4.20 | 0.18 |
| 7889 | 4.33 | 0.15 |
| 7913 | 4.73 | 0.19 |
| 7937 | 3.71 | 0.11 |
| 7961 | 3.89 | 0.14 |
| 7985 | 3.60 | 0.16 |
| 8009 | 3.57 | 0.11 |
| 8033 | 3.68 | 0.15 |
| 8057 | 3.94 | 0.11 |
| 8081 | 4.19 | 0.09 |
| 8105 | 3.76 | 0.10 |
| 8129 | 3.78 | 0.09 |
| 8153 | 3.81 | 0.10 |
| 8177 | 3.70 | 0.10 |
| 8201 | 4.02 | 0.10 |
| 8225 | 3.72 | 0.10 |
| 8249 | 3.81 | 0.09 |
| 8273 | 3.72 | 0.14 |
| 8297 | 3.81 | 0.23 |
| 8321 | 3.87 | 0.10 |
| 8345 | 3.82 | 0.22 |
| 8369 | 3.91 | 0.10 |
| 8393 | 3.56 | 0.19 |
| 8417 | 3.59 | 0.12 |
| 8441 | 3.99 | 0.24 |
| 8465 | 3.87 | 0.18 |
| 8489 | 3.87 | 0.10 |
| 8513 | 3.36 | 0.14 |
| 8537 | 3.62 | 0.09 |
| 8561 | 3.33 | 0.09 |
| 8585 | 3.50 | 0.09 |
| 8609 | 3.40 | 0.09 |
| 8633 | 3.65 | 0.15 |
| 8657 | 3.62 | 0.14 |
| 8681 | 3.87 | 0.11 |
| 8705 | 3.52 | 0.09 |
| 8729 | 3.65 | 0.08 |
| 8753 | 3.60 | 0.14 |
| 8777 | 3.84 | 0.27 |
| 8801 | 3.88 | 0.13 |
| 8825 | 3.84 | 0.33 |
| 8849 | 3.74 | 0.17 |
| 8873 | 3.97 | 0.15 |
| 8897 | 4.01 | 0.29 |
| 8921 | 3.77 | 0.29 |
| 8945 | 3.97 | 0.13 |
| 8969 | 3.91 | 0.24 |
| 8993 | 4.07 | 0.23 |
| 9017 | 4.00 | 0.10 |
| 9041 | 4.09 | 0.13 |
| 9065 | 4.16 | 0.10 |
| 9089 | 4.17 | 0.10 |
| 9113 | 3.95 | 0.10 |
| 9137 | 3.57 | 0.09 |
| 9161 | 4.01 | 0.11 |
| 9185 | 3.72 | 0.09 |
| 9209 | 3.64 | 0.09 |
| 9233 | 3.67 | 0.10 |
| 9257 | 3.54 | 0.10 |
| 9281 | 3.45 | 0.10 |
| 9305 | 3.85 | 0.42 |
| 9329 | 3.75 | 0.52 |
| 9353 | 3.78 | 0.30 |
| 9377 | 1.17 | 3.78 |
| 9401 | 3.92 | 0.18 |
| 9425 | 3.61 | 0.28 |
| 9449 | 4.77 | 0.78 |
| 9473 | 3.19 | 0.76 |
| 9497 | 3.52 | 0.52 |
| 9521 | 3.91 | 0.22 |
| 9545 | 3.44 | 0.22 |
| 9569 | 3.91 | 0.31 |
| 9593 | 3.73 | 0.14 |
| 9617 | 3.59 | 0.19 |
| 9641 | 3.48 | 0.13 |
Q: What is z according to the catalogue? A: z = 0.20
